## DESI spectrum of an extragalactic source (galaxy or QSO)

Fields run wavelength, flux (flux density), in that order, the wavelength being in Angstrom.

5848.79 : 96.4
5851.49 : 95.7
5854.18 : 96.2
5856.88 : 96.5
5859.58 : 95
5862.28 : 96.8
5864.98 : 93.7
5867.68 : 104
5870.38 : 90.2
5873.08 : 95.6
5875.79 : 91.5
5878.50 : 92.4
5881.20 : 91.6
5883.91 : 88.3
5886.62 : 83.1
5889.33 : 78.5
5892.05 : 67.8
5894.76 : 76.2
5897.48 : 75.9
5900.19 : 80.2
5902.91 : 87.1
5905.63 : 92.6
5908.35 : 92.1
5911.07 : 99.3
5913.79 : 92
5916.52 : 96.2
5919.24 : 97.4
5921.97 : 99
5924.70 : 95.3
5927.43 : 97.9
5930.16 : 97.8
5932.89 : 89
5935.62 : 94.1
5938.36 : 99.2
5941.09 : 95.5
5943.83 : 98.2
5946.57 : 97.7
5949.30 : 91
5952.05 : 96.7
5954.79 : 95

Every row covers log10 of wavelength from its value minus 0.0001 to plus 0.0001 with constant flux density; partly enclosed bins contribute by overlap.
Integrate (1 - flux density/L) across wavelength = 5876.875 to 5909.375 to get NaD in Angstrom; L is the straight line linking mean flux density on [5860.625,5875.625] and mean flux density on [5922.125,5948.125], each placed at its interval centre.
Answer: 4.1 Angstrom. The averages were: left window 95.7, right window 96.2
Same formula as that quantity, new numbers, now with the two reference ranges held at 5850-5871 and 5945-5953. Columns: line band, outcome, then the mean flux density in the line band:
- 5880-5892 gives 1.6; 83.3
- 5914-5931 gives -0.3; 96.9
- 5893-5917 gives 2.1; 87.3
